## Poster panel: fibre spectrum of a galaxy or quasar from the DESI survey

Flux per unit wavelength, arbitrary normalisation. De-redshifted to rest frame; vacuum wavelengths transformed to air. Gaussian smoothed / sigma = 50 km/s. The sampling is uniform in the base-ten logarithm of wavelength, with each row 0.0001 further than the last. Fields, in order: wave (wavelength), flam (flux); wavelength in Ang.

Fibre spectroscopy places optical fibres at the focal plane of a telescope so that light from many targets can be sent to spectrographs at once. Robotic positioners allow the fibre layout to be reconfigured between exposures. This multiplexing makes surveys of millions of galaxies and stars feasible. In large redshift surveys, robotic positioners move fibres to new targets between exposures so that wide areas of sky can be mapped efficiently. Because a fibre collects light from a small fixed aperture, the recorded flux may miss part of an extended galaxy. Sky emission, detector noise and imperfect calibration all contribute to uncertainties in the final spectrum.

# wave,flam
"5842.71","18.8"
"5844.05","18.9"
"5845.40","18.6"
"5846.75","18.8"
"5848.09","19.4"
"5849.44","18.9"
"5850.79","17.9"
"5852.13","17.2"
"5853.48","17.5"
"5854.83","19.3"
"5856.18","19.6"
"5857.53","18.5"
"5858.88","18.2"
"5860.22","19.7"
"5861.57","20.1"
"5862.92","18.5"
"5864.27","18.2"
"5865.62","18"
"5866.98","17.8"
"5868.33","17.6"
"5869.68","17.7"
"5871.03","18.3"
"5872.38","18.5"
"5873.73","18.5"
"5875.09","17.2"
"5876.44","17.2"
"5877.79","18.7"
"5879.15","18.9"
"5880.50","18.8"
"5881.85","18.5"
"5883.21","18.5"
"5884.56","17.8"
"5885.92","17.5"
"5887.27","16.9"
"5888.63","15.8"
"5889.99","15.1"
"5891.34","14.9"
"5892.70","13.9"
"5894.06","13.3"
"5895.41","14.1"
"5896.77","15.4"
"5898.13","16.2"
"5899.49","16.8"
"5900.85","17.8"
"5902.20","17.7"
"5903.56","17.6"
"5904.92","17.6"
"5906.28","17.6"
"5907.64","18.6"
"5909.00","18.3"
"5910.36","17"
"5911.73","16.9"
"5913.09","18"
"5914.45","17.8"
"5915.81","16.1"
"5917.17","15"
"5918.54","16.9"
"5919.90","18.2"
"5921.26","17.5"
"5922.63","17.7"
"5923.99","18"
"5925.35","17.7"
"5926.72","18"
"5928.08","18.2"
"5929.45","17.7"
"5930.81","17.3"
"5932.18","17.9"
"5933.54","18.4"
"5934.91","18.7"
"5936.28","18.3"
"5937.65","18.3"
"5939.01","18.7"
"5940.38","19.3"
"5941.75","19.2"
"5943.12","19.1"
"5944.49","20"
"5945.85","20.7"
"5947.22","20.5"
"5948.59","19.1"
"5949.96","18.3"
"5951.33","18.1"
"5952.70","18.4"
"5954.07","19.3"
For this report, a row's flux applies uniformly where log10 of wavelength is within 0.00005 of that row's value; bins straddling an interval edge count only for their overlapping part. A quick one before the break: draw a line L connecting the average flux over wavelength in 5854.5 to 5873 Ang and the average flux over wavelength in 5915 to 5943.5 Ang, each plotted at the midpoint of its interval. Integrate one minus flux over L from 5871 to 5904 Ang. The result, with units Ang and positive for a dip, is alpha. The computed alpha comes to 2.5 Ang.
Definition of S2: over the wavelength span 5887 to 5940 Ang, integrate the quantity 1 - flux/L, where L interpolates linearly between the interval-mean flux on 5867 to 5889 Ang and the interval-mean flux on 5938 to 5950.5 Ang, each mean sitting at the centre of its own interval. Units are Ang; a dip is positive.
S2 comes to 4.68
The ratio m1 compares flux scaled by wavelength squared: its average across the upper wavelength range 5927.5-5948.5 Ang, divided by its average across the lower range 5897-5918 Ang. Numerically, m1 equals 1.1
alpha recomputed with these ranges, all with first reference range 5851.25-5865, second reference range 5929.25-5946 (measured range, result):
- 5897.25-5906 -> 0.67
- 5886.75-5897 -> 2.09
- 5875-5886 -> 0.28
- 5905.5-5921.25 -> 1.16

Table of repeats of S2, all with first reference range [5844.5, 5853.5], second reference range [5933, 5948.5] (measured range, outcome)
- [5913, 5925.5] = 1.2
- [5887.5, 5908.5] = 2.9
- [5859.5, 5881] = 0.3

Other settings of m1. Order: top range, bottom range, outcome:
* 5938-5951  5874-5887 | 1.09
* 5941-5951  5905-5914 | 1.11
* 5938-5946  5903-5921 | 1.13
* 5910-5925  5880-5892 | 1.02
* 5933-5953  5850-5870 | 1.06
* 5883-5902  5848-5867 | 0.87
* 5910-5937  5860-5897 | 1.03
